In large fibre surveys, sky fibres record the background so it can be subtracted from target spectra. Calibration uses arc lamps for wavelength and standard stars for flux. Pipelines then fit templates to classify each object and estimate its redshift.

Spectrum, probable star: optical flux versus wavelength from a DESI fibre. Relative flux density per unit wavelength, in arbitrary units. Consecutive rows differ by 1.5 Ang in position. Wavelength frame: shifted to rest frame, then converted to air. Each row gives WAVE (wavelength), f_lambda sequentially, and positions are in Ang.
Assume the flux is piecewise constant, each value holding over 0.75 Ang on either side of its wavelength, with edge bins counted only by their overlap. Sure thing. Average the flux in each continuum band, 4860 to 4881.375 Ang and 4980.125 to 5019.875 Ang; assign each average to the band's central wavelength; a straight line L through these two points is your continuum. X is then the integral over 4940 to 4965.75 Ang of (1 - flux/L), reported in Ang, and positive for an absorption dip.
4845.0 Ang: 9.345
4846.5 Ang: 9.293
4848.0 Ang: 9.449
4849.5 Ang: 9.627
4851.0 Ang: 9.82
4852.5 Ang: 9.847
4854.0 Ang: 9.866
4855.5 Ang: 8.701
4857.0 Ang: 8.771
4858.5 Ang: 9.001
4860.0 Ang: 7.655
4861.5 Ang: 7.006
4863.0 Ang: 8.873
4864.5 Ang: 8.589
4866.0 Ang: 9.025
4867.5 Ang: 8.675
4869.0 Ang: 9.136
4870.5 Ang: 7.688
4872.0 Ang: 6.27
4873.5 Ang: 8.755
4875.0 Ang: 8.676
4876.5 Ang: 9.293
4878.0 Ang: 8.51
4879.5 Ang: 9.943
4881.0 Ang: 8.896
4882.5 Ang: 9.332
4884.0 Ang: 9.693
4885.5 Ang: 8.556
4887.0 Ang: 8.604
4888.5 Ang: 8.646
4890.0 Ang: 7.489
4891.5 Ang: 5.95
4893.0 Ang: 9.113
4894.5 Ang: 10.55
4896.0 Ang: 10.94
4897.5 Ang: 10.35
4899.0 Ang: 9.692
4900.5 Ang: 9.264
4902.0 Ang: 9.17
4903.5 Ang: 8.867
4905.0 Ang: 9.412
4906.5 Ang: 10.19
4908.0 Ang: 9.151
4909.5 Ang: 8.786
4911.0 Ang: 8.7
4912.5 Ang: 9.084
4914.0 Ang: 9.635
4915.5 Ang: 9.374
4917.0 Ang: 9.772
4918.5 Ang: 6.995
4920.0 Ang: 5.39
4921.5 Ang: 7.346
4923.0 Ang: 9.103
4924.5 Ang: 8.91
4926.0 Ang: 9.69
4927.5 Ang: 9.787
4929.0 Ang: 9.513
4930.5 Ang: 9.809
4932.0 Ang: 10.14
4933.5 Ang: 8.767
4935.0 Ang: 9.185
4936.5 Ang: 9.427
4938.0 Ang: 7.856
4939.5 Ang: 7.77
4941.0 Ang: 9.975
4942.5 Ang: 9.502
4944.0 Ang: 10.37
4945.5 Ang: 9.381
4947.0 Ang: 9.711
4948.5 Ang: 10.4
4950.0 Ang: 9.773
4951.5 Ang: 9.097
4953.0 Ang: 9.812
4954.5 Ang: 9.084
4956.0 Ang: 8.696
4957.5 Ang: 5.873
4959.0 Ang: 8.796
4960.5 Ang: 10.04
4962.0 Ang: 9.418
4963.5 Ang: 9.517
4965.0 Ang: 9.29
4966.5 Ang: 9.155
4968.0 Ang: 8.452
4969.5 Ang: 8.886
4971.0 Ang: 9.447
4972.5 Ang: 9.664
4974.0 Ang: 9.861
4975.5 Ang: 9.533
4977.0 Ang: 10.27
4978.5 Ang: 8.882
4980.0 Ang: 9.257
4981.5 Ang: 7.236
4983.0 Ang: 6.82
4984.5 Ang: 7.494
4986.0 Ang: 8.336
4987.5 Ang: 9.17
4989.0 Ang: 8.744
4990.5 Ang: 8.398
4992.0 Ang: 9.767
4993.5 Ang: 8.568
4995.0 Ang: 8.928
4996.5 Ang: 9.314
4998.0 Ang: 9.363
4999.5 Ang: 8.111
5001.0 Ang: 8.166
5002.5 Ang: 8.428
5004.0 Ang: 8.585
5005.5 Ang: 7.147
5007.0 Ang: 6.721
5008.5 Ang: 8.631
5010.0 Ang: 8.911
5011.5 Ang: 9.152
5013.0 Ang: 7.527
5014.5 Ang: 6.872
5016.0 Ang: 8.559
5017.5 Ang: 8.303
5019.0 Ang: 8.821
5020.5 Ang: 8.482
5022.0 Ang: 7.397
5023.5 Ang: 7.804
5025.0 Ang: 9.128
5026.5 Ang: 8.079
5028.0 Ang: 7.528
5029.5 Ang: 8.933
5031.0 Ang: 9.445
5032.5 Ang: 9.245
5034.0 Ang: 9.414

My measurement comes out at -2.9 Ang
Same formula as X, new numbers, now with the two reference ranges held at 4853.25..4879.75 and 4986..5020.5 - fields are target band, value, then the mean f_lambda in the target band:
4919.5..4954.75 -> -2.8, 9.19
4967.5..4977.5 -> -1.1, 9.45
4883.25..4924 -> -1.7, 8.88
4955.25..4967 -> -0.5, 8.84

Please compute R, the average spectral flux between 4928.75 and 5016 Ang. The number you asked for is 8.87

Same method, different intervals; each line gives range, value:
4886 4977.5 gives 9.12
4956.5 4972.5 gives 8.92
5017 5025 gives 8.25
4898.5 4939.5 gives 8.97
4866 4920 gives 8.9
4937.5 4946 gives 9.17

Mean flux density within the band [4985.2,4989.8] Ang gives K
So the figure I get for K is 8.73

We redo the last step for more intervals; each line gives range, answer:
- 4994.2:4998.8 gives 9.18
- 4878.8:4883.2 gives 9.38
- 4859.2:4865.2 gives 8.03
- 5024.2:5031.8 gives 8.62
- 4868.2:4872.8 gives 7.72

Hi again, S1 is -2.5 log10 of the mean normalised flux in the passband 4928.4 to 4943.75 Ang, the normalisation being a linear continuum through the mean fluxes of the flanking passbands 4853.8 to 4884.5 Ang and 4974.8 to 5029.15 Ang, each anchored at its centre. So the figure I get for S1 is -0.086 mag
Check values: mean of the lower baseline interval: 8.65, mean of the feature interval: 9.23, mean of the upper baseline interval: 8.4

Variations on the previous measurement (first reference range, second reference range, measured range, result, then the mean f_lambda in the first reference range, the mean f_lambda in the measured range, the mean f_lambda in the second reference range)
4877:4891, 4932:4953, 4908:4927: 0.06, 8.81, 8.6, 9.37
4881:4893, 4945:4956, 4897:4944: -0.01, 8.41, 9.07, 9.55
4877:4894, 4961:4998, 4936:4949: -0.06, 8.65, 9.36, 8.95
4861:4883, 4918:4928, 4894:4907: -0.17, 8.59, 9.81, 8.16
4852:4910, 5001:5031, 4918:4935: -0.01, 8.89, 8.72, 8.19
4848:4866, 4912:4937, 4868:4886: 0.02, 8.92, 8.73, 8.93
